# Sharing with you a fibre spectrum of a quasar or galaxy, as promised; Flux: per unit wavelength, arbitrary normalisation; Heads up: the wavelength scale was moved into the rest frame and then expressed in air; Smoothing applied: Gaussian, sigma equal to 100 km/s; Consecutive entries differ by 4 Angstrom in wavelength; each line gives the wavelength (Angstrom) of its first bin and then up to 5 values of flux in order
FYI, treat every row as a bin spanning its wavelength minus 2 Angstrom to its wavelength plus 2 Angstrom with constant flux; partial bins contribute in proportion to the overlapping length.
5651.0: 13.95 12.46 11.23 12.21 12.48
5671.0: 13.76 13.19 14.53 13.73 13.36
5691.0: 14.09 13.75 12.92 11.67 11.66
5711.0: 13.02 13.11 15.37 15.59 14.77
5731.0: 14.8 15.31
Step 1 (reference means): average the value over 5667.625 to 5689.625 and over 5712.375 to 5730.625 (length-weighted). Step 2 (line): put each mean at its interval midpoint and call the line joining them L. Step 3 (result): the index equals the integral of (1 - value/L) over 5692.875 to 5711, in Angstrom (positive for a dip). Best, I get 2.1 Angstrom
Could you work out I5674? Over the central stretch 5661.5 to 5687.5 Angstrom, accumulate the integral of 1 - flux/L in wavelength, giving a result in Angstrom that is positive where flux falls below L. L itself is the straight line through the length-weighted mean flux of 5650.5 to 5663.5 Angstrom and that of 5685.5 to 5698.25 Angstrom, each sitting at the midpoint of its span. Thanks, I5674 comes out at -0.7 Angstrom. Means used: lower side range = 12.3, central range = 13.3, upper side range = 13.7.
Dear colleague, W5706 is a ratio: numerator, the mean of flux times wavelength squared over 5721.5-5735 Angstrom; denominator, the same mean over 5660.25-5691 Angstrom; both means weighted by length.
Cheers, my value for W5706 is 1.15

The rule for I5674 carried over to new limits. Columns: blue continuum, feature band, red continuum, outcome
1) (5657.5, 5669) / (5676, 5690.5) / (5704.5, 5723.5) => -1.4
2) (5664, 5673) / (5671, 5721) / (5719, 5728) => 2.6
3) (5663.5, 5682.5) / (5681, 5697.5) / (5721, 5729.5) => 0.3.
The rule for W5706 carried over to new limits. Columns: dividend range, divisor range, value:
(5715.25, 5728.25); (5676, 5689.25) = 1.10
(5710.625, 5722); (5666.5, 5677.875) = 1.07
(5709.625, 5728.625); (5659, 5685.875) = 1.11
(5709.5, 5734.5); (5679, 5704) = 1.09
